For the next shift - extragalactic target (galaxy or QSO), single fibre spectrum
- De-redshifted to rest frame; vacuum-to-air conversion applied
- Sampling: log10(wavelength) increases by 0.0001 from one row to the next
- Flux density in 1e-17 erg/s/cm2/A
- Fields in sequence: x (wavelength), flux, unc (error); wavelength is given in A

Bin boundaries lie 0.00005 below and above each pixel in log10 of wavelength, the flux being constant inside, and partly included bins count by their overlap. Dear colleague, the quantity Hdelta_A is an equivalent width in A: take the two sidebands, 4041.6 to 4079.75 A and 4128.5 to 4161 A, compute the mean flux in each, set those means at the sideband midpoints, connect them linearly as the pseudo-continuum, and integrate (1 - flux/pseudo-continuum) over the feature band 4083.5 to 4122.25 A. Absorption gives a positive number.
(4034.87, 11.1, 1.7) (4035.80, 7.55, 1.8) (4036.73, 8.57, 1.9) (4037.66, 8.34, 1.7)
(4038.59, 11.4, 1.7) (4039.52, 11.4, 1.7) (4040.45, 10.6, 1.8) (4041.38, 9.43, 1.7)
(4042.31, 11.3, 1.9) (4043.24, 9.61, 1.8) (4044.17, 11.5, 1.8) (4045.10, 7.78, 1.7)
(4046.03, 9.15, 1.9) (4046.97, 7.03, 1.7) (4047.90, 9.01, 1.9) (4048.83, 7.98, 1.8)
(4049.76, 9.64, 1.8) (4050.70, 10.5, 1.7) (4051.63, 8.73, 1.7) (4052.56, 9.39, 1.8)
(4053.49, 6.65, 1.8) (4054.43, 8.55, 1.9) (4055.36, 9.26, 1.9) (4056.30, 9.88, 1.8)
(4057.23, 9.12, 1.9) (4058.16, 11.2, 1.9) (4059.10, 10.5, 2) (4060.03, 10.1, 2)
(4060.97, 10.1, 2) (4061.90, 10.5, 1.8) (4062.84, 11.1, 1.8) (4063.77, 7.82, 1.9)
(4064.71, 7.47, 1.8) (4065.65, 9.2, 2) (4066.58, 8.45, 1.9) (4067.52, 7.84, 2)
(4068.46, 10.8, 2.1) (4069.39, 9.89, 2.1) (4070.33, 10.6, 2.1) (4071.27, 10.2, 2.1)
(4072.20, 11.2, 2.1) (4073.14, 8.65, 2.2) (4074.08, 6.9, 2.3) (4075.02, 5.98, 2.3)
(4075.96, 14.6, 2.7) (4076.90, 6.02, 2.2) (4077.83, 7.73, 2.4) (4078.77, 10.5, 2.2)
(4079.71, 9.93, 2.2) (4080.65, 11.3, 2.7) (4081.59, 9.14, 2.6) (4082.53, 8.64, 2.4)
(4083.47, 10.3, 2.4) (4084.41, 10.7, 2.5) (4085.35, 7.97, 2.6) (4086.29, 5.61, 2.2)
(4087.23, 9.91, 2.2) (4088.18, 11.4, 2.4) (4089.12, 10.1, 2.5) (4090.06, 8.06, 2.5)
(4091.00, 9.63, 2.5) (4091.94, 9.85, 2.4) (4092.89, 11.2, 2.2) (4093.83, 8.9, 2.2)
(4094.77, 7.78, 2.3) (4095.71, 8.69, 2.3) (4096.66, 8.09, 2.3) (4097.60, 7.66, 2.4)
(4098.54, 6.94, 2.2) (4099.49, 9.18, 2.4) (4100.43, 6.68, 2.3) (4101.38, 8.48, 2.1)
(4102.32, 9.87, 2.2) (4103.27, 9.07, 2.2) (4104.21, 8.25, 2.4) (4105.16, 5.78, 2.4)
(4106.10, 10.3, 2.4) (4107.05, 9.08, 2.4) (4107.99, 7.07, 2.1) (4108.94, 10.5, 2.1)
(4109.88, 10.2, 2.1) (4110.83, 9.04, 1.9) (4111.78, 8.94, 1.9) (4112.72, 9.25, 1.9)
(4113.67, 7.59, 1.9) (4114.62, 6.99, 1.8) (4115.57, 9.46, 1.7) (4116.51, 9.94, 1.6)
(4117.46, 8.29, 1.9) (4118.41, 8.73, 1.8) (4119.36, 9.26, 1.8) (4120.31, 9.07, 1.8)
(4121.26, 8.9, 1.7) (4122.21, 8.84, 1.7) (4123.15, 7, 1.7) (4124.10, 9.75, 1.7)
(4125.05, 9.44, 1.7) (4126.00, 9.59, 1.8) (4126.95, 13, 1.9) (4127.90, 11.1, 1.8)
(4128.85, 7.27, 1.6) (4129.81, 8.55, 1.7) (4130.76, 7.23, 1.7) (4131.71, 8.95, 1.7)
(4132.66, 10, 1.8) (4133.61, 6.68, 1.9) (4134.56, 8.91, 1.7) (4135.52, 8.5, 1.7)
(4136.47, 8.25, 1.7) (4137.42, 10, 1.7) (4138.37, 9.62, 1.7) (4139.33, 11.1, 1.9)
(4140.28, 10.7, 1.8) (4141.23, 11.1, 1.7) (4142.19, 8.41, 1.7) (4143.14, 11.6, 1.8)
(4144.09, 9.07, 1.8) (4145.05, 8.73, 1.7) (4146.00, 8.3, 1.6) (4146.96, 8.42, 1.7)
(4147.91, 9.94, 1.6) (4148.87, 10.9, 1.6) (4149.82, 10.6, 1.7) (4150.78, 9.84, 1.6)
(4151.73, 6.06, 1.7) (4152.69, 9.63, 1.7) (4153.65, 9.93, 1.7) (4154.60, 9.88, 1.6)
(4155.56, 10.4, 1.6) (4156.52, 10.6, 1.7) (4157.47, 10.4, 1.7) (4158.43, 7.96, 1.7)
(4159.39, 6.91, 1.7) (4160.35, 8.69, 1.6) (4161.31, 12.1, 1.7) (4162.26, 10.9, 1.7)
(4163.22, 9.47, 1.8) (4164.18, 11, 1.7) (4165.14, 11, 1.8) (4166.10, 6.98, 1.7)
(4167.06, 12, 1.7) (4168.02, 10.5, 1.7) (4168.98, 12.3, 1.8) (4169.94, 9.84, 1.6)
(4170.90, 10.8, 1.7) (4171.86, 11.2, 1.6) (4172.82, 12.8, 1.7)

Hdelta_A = 1.9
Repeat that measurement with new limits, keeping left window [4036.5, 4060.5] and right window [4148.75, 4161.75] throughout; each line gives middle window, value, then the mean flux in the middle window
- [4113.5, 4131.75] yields 1.0 A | 8.97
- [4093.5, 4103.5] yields 1.3 A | 8.27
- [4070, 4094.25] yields 0.2 A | 9.42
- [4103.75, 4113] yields 0.7 A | 8.84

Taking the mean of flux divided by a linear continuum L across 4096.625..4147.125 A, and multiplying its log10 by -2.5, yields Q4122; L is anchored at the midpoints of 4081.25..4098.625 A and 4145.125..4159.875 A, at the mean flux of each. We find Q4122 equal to 0.03 mag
